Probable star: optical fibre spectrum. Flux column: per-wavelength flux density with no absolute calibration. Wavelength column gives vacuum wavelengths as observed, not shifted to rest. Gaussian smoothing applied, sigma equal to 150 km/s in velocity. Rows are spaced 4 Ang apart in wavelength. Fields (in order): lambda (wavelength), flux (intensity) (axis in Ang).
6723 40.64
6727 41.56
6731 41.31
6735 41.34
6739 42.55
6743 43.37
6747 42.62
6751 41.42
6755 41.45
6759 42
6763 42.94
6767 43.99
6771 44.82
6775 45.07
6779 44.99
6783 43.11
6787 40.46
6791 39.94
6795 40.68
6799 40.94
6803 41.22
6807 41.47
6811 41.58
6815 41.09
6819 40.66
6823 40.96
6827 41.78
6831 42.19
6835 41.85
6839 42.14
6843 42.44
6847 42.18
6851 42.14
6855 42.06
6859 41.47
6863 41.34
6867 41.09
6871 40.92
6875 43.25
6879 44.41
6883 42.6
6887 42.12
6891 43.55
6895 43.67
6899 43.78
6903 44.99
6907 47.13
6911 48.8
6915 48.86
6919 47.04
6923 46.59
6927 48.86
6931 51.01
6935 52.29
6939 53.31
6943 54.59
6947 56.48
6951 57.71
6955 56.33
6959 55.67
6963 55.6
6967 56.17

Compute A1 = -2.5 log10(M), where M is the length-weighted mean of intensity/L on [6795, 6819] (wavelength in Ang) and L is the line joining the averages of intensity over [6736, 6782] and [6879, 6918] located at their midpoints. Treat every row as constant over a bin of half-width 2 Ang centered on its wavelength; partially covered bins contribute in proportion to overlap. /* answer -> 0.07 mag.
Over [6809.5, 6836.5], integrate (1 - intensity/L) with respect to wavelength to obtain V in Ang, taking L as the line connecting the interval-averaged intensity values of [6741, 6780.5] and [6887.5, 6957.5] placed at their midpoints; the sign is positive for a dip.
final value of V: 2.5 Ang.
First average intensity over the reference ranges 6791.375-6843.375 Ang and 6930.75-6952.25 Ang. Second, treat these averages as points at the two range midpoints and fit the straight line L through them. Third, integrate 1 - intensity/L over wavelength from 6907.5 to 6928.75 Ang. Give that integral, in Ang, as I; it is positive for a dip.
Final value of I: 1.62 Ang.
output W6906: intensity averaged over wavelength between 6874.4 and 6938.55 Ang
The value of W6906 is 46.4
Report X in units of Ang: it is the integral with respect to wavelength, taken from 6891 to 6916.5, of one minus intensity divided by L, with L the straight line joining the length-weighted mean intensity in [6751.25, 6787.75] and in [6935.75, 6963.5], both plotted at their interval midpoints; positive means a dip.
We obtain 3.1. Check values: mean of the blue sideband 43.2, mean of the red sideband 55.5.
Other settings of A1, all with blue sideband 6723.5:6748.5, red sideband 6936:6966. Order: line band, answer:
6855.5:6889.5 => 0.199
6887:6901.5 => 0.194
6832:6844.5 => 0.152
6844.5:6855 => 0.168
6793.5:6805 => 0.126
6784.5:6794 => 0.126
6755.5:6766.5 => 0.027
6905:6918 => 0.106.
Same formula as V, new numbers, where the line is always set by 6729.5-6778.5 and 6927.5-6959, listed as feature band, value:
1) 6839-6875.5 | 5.4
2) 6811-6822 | 1.3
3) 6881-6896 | 2.4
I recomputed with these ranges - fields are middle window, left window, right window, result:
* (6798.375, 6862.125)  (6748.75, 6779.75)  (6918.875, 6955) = 7.0 Ang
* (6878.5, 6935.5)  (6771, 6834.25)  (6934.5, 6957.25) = 6.0 Ang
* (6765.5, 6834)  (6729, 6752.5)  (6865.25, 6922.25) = 1.6 Ang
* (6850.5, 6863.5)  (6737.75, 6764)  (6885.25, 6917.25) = 0.8 Ang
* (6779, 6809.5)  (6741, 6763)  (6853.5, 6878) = 0.5 Ang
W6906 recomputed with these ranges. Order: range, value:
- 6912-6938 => 49.3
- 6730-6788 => 42.8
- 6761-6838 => 42.1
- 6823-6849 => 42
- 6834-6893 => 42.2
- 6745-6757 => 41.8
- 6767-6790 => 43.6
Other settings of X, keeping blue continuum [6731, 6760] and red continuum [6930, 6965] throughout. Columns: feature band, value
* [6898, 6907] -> 1.2 Ang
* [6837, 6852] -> 1.9 Ang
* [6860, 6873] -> 2.2 Ang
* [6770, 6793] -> 0.7 Ang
